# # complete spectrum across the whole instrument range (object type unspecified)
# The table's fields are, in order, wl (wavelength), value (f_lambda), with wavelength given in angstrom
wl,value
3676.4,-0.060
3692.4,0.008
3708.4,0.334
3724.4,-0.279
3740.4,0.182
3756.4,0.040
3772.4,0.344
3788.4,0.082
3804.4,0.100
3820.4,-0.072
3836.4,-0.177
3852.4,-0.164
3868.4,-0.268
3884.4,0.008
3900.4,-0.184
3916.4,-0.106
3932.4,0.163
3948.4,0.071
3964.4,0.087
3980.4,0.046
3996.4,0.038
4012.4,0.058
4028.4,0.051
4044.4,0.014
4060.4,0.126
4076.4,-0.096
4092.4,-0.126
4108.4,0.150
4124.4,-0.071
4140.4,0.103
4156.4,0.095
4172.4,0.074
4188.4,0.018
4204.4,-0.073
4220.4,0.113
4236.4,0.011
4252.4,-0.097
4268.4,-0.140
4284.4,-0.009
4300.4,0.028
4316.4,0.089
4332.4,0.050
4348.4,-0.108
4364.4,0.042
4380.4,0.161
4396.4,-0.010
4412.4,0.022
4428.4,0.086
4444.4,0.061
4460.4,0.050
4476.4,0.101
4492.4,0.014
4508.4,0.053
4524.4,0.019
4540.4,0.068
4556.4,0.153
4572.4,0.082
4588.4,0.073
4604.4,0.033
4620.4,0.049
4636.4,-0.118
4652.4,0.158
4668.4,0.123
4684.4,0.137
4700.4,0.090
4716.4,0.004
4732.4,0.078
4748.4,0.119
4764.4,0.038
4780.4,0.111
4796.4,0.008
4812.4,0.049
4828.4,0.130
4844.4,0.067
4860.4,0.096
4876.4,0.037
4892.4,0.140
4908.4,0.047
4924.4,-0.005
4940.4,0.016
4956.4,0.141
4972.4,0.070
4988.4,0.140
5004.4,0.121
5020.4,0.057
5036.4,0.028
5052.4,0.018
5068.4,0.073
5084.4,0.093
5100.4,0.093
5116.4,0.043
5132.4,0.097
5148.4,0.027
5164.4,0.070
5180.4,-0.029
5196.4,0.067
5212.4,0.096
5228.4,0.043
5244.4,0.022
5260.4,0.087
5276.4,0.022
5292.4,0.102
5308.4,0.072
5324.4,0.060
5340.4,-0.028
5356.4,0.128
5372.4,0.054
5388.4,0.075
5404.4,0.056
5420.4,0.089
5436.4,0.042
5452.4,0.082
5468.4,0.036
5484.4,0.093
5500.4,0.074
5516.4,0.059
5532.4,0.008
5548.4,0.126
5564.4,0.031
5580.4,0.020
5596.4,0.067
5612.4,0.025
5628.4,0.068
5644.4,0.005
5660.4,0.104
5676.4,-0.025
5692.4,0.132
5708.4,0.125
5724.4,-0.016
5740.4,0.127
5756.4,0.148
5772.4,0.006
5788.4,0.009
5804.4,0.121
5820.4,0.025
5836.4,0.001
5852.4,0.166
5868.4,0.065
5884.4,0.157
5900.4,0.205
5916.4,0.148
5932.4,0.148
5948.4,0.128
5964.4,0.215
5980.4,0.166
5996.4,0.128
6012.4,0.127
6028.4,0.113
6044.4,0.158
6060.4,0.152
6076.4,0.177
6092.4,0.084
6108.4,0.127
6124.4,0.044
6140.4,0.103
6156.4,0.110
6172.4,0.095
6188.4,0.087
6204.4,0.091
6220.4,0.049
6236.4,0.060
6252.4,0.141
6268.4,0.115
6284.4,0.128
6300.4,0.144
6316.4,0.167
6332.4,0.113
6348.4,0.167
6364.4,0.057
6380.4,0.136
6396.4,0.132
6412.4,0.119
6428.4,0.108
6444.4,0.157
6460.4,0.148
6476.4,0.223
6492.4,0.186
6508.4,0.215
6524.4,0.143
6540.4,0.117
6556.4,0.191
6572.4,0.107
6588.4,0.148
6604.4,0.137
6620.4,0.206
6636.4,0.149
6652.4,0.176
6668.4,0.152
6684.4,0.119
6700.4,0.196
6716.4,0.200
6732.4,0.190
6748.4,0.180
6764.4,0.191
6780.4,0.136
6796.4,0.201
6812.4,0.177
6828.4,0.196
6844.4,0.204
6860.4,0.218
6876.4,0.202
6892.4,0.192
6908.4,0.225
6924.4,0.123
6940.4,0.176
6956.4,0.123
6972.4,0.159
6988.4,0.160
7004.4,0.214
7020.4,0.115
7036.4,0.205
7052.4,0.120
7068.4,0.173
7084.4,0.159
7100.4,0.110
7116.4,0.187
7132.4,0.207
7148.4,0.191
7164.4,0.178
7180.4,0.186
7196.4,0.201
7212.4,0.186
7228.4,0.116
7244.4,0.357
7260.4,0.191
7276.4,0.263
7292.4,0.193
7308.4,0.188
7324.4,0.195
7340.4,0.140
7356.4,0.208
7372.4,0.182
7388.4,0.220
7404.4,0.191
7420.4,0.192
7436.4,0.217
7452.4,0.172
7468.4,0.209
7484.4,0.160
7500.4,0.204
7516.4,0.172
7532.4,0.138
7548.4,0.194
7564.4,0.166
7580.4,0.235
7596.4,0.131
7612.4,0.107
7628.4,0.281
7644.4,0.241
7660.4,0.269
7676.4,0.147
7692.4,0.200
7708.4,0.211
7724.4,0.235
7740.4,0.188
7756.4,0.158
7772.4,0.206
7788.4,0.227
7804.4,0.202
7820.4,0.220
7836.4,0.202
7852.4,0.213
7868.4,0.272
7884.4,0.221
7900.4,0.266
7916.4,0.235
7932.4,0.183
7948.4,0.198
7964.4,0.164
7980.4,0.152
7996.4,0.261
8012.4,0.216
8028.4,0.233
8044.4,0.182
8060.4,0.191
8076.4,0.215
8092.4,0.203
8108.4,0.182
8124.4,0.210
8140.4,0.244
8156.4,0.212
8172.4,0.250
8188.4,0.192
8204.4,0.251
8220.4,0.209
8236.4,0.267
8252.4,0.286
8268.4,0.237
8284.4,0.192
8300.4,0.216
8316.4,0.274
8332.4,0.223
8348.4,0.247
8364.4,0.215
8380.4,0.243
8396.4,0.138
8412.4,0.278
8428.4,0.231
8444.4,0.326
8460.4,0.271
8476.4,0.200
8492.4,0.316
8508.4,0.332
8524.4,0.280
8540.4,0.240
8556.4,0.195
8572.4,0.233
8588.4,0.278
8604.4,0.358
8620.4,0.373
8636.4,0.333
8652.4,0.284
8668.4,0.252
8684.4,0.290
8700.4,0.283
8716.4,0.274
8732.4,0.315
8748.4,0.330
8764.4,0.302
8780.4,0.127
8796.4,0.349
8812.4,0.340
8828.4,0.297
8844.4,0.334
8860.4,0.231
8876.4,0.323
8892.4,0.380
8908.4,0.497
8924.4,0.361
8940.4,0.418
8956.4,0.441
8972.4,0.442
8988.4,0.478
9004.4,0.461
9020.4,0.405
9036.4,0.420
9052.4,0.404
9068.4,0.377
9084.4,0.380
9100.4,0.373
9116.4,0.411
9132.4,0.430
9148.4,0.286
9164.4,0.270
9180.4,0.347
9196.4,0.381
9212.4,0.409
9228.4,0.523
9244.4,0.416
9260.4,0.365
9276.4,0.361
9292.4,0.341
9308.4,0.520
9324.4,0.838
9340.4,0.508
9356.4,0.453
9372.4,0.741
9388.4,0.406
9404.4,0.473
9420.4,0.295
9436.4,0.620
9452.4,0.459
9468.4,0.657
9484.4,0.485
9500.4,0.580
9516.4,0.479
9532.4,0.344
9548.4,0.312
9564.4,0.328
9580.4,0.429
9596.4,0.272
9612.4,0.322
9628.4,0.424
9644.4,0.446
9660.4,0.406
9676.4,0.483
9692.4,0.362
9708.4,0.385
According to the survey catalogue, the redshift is 1.23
